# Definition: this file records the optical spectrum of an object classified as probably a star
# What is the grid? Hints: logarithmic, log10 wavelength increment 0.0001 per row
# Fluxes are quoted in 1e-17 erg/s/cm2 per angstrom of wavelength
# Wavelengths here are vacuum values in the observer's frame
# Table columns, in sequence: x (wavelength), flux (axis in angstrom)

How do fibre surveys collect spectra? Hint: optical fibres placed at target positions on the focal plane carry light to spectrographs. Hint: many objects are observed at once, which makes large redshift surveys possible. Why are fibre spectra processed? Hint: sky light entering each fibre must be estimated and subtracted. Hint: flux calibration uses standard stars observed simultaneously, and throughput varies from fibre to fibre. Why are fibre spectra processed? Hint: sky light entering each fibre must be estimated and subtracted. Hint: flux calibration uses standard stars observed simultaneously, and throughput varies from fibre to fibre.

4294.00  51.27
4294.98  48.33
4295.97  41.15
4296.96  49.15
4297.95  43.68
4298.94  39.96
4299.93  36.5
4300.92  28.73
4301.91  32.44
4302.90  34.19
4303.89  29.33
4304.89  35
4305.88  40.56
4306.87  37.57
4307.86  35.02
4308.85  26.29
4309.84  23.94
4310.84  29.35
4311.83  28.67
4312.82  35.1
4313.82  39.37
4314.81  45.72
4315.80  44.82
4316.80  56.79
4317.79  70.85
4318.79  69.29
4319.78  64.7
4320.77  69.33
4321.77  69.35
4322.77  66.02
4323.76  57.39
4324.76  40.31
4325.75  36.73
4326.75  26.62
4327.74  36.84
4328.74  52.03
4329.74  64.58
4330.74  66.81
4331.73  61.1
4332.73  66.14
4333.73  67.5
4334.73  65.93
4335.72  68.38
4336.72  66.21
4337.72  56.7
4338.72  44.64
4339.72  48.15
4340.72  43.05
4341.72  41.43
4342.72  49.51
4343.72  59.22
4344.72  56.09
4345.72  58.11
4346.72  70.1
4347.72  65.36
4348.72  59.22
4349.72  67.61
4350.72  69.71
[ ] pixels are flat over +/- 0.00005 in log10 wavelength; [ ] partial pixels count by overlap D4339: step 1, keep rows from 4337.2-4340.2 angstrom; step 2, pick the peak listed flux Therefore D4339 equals 56.7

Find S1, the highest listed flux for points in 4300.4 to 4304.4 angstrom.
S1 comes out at 34.19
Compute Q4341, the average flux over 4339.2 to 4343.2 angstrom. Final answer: 45.5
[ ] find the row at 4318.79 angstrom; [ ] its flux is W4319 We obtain 69.29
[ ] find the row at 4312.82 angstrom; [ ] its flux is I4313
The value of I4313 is 35.1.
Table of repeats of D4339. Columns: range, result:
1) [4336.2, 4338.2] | 66.21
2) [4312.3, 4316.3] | 45.72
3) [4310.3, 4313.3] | 35.1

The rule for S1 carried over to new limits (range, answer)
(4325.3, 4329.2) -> 52.03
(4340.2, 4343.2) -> 49.51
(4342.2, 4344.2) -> 59.22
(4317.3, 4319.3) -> 70.85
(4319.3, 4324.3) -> 69.35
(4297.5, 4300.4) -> 43.68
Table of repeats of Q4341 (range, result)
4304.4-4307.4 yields 37.7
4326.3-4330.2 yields 45.1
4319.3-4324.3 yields 65.1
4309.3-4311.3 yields 26.5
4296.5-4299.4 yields 44.2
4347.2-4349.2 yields 62.5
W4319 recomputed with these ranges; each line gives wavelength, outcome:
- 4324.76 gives 40.31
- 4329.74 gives 64.58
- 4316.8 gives 56.79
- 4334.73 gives 65.93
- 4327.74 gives 36.84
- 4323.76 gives 57.39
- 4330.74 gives 66.81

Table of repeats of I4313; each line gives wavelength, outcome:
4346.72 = 70.1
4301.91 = 32.44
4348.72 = 59.22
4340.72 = 43.05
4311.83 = 28.67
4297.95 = 43.68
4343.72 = 59.22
